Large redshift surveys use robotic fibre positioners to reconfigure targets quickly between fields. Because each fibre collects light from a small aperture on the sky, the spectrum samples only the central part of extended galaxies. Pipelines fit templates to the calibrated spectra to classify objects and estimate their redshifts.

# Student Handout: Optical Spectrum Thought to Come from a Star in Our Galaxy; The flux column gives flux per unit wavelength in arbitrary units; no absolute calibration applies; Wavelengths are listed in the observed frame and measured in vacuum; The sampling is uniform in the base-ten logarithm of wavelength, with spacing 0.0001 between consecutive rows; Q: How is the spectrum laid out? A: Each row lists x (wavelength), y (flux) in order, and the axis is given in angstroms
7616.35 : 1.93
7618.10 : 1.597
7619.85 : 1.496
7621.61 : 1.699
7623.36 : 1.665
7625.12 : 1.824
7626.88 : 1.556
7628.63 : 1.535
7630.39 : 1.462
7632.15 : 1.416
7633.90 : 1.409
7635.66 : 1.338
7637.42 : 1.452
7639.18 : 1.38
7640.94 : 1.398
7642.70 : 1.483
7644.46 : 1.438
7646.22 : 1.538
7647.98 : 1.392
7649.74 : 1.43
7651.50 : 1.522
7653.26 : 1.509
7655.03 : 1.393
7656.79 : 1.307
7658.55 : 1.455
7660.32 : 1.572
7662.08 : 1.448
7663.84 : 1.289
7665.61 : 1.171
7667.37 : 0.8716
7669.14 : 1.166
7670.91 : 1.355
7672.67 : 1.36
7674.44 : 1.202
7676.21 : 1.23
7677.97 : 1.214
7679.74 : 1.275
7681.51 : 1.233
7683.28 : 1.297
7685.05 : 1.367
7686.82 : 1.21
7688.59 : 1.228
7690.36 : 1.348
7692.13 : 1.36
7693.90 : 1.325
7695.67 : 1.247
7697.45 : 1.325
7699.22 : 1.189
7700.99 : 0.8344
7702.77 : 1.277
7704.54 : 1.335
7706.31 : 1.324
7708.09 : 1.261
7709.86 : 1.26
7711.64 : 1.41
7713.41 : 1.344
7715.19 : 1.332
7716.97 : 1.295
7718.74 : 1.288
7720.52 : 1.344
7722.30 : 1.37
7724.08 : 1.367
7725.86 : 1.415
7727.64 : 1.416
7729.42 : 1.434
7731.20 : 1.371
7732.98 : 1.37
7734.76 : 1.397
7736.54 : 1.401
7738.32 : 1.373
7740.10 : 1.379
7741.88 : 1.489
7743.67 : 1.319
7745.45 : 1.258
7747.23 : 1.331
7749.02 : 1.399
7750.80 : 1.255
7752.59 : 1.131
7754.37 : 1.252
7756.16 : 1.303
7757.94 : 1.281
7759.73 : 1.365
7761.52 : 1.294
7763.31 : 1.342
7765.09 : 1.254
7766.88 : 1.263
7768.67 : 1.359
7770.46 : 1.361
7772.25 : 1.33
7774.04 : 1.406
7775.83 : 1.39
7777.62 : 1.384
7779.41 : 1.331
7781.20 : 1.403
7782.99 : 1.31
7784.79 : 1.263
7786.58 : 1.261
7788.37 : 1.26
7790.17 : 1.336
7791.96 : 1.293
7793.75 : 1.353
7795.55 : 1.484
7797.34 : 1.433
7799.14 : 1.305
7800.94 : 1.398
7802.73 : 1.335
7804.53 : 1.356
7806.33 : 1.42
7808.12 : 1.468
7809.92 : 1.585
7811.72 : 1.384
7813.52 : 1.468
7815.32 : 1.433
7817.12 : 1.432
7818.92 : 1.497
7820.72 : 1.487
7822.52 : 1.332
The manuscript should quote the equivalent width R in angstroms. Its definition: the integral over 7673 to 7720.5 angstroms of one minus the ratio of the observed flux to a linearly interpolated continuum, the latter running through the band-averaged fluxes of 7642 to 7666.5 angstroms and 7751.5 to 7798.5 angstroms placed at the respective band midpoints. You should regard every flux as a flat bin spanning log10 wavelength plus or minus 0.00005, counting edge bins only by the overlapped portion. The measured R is 4.0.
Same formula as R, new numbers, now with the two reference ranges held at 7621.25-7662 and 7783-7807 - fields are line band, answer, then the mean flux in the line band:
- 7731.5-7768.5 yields 1.61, 1.32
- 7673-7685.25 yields 1.61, 1.26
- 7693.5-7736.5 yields 3.03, 1.32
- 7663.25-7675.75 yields 2.19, 1.2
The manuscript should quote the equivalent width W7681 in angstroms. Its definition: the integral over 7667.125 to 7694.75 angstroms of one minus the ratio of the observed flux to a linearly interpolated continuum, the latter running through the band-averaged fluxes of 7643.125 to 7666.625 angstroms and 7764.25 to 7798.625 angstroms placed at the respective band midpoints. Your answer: 2.8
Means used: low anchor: 1.42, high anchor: 1.34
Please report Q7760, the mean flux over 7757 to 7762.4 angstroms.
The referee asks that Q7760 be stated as 1.31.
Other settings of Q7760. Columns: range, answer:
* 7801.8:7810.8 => 1.43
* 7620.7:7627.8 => 1.68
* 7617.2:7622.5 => 1.6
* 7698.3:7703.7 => 1.1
